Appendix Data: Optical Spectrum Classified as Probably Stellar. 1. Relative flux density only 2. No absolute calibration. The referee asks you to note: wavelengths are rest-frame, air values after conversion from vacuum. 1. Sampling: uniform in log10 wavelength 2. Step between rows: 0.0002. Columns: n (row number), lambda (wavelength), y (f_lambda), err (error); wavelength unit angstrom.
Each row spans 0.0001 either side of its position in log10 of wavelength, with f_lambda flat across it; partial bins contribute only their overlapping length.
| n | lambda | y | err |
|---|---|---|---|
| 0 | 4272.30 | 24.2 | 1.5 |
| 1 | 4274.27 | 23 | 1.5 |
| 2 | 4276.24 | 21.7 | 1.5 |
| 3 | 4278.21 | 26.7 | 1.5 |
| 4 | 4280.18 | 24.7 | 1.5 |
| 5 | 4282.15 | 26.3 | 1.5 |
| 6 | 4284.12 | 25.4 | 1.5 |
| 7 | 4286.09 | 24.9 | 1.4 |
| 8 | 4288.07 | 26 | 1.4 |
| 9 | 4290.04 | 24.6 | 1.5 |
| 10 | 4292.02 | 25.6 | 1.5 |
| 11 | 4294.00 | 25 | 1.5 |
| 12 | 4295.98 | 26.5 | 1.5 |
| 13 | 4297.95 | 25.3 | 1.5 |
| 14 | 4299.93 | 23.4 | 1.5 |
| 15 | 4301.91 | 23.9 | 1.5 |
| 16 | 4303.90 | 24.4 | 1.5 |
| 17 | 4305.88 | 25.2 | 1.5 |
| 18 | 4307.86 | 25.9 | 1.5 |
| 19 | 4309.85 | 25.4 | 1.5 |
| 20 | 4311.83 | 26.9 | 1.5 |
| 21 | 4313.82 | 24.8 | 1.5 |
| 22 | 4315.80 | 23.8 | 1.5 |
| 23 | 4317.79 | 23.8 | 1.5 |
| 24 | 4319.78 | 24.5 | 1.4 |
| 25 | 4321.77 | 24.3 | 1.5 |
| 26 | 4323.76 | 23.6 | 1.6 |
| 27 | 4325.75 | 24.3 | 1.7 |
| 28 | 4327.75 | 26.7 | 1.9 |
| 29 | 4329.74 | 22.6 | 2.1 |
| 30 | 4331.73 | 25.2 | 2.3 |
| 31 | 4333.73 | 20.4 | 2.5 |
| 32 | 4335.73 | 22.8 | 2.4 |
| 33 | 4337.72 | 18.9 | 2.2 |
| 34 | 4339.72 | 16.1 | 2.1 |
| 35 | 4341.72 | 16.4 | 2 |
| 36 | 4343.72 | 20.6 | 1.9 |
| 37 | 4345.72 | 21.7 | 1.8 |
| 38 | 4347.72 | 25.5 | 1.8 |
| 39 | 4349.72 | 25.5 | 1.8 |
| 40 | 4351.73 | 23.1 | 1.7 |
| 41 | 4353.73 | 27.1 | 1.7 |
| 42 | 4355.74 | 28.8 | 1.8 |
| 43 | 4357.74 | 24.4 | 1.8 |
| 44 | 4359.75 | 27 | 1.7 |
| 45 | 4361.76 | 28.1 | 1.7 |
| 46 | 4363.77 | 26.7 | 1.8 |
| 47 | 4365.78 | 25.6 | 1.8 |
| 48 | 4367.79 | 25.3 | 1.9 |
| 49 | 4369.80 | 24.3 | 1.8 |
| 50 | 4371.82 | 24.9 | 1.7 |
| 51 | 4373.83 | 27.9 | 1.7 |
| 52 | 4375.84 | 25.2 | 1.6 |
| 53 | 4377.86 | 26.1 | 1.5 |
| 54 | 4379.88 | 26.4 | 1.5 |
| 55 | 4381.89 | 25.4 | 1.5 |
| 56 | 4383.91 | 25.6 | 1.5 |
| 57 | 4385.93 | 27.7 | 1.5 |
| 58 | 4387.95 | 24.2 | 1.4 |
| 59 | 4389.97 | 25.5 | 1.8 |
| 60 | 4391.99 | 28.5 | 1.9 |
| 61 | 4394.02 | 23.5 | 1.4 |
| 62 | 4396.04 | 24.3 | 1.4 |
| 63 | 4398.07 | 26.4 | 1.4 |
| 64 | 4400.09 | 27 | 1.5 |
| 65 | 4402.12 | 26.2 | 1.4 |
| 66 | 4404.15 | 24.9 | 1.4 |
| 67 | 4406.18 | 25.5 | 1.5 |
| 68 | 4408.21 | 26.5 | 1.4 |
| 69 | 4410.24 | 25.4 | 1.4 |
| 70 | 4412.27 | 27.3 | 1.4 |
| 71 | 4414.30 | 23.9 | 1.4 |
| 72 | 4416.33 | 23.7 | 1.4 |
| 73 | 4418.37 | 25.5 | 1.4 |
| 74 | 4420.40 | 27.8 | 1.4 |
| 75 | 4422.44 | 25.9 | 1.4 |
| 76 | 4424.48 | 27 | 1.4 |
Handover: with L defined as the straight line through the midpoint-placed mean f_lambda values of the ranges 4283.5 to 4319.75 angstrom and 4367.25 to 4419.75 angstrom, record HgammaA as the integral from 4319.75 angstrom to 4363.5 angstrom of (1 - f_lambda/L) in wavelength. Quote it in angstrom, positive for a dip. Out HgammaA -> 3.0 angstrom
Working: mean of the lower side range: 25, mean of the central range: 23.6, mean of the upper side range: 25.7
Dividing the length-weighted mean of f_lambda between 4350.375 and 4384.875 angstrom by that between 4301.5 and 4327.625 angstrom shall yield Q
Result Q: 1.05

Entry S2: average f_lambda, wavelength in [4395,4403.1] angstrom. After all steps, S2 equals 26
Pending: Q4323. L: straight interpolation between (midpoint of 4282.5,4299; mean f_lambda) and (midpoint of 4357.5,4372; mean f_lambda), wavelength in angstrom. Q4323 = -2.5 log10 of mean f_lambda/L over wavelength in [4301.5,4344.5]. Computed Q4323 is 0.108 mag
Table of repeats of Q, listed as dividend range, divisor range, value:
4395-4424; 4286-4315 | 1.02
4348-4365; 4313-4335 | 1.10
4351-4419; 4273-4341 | 1.07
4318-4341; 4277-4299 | 0.89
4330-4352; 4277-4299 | 0.84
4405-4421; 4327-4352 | 1.17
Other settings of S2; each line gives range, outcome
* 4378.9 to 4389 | 25.9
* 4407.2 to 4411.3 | 26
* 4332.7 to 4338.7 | 20.7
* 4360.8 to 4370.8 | 26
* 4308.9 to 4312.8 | 26.2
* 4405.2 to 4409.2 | 26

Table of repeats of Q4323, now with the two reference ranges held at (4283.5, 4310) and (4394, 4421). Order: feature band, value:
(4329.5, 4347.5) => 0.22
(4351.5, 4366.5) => -0.05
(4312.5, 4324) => 0.04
